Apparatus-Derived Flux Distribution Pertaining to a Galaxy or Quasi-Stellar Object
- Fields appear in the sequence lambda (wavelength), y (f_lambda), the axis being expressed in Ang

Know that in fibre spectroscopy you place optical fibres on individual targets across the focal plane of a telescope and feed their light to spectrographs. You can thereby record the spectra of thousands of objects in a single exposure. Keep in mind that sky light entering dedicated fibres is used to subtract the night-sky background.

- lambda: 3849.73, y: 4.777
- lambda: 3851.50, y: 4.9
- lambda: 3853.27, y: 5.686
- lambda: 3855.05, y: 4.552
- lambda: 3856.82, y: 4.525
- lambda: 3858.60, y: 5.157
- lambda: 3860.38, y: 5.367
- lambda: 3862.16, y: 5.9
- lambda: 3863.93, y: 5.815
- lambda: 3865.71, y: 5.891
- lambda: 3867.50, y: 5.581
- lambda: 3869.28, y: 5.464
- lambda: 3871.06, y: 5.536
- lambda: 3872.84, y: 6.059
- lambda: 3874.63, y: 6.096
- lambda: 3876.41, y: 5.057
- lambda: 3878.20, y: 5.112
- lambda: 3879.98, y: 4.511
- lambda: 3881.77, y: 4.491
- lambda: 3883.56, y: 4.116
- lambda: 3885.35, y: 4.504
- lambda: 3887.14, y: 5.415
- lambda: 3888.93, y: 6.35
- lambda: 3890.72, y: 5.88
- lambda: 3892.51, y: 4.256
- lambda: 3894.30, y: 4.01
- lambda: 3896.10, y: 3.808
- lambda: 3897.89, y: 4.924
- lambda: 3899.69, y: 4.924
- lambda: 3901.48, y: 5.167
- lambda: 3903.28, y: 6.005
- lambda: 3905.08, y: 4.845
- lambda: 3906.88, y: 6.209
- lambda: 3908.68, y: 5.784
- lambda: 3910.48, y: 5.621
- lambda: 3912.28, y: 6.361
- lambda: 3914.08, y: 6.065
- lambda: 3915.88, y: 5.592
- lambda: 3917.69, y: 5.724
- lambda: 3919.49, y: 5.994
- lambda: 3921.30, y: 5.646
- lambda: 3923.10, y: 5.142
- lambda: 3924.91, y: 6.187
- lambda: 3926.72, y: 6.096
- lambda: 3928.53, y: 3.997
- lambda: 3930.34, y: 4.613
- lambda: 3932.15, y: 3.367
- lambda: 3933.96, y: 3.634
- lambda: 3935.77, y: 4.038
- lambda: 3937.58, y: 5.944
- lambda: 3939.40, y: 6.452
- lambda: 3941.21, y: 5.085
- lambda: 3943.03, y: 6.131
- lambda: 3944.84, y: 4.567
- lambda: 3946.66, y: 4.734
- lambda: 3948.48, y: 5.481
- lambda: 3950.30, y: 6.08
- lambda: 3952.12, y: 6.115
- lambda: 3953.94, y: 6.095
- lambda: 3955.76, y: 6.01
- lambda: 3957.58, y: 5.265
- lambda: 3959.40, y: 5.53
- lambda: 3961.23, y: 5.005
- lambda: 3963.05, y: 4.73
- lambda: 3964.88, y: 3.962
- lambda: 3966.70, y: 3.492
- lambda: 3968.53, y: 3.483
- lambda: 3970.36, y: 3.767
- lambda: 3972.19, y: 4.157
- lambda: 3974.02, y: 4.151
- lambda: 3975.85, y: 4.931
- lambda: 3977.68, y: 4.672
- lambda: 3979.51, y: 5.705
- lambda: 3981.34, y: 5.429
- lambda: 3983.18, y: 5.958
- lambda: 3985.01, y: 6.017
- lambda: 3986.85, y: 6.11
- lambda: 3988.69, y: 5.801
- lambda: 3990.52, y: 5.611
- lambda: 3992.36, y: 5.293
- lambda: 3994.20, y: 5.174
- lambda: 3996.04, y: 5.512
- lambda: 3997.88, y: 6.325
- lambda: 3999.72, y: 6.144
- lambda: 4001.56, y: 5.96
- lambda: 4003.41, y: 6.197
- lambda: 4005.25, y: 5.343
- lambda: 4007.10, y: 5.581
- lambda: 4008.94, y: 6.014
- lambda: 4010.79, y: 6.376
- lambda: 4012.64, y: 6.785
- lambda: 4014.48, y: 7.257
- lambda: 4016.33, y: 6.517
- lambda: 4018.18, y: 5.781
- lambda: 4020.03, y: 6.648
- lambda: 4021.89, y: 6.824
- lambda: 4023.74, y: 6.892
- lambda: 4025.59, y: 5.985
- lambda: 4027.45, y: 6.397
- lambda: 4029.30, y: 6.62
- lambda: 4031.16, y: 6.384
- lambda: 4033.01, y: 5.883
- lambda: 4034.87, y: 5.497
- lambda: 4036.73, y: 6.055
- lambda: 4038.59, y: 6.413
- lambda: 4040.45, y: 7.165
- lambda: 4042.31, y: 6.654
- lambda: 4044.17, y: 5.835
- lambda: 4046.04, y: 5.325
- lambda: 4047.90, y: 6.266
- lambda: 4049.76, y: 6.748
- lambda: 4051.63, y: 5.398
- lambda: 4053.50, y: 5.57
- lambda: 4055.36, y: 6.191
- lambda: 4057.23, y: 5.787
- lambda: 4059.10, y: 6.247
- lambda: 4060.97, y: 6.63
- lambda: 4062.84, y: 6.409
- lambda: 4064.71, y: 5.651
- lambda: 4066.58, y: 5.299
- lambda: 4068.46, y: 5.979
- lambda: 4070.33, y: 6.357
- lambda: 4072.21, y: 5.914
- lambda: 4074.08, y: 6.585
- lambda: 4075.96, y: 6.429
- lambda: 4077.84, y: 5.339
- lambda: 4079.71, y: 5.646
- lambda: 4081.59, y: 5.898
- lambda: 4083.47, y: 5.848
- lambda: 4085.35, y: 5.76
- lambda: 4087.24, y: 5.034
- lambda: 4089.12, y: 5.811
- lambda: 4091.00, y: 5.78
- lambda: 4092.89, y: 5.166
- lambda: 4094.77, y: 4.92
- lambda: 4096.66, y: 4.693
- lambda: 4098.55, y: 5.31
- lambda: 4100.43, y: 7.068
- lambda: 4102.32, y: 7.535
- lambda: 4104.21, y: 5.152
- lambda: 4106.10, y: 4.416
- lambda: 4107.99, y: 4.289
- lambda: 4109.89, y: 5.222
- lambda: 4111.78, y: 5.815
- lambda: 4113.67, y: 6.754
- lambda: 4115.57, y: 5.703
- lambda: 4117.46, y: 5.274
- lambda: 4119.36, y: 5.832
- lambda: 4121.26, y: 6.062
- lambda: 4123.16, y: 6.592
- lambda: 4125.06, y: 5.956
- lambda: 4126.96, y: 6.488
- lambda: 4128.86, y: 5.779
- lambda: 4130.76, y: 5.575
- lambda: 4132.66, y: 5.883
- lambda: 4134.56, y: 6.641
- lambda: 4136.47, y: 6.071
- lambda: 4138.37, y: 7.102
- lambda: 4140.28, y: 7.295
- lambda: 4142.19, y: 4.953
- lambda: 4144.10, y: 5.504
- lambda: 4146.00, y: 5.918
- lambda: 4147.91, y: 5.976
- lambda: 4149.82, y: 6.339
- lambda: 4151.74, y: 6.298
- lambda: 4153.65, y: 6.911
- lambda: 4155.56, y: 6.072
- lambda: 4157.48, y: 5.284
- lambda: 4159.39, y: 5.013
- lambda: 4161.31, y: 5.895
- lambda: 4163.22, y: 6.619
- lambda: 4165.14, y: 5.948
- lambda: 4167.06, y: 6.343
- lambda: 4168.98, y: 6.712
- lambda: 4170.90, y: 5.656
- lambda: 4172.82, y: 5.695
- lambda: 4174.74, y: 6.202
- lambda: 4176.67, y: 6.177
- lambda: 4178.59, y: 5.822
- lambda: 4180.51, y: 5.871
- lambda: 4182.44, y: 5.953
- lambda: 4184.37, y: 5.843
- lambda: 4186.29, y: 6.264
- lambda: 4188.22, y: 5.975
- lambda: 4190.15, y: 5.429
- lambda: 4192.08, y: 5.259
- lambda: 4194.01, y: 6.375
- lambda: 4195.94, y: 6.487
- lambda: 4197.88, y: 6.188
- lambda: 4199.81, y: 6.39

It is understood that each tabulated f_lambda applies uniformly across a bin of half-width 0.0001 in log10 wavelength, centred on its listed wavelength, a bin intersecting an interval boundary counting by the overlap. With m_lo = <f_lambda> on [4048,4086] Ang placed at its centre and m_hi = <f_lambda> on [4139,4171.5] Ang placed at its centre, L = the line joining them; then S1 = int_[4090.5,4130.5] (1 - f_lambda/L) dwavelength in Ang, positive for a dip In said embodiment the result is 2.1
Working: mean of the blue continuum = 5.99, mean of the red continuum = 6.06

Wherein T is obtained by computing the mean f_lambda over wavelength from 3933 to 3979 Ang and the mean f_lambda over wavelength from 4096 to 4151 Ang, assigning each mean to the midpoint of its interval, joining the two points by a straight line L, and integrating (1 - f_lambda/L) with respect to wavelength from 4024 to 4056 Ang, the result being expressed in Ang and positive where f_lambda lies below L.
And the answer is -4.3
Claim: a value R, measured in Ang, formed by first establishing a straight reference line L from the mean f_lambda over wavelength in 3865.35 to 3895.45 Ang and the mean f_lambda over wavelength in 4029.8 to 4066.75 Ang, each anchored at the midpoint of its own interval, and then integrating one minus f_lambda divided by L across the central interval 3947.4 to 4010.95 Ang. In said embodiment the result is 4.14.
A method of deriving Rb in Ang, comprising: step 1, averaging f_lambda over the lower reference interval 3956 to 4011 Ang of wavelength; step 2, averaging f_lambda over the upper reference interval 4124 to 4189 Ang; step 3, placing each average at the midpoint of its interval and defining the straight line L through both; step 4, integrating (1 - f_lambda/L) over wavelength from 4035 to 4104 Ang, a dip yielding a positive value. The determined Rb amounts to -3.64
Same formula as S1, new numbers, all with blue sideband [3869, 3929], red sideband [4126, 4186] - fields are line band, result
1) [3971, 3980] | 1.46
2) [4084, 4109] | 1.82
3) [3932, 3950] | 1.33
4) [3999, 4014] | -1.19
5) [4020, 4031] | -1.64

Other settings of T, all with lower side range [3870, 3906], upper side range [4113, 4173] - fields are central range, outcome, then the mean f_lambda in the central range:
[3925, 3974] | 3.5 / 4.92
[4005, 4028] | -3.3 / 6.37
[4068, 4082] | -0.5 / 6.03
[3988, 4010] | -1.0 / 5.75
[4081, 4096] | 0.9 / 5.5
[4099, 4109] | 0.4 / 5.67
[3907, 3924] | -2.1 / 5.79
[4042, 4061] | -1.0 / 6.01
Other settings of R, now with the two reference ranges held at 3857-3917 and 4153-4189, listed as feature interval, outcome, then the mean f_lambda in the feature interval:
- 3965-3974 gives 2.8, 3.79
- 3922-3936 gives 1.9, 4.68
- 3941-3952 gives 0.1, 5.42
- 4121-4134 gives -0.4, 6.07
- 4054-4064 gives -0.8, 6.21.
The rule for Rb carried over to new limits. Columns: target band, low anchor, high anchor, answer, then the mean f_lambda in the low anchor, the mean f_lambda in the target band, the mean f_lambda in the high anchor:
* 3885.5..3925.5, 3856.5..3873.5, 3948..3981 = -1.0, 5.56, 5.43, 4.93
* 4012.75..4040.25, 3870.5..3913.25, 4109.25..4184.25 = -3.7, 5.21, 6.4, 6.03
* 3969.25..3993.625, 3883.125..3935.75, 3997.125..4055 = 2.7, 5.17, 5.19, 6.22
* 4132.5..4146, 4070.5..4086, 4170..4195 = -0.7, 5.95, 6.21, 5.89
